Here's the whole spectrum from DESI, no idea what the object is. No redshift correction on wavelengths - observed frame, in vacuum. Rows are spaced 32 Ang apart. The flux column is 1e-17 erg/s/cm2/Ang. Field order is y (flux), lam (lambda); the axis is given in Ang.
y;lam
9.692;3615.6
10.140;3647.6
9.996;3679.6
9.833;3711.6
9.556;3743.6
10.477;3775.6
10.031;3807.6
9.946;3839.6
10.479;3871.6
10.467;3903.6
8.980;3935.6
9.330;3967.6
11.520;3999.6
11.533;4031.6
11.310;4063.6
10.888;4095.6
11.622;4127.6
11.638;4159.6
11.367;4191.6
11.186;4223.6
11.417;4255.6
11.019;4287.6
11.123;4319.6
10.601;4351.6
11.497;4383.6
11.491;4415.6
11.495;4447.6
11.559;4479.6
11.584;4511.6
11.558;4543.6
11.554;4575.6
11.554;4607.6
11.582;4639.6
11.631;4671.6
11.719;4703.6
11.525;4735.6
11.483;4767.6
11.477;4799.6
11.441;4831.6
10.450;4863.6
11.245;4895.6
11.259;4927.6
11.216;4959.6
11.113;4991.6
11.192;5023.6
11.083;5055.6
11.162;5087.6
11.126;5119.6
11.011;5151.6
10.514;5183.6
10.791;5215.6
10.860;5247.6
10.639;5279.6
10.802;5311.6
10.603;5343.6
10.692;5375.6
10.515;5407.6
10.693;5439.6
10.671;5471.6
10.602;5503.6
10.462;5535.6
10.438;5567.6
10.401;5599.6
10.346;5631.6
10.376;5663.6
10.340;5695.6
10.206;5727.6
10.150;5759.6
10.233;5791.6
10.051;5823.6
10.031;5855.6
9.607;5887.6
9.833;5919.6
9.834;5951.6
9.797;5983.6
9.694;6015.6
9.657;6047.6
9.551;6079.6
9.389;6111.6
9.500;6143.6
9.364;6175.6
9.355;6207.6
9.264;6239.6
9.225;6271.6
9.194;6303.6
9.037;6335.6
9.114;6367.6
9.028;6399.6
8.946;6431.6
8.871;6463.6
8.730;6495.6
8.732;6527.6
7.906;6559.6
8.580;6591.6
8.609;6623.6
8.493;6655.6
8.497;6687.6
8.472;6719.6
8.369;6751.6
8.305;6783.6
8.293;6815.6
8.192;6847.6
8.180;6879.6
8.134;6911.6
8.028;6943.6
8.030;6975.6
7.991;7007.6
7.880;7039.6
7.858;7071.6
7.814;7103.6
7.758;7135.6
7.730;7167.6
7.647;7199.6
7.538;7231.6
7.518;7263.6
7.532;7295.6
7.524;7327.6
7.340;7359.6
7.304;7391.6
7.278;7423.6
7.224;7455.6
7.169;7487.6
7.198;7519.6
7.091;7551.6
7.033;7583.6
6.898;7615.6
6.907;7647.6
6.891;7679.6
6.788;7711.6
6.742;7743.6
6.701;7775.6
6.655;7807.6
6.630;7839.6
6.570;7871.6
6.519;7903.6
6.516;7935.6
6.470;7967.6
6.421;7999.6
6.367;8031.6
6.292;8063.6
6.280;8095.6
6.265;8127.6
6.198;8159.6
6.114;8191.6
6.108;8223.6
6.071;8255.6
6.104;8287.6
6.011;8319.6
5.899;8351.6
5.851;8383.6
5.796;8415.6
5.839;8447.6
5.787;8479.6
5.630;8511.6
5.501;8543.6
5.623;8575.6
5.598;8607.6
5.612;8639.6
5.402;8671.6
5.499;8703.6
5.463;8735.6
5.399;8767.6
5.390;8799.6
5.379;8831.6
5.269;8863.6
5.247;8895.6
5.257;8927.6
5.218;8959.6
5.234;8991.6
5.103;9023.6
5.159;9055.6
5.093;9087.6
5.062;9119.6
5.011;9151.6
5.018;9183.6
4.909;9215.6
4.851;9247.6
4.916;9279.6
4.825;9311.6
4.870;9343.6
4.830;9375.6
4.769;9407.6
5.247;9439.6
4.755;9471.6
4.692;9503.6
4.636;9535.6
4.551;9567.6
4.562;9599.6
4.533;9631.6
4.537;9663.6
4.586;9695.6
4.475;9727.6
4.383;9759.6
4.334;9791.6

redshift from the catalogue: 0.000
